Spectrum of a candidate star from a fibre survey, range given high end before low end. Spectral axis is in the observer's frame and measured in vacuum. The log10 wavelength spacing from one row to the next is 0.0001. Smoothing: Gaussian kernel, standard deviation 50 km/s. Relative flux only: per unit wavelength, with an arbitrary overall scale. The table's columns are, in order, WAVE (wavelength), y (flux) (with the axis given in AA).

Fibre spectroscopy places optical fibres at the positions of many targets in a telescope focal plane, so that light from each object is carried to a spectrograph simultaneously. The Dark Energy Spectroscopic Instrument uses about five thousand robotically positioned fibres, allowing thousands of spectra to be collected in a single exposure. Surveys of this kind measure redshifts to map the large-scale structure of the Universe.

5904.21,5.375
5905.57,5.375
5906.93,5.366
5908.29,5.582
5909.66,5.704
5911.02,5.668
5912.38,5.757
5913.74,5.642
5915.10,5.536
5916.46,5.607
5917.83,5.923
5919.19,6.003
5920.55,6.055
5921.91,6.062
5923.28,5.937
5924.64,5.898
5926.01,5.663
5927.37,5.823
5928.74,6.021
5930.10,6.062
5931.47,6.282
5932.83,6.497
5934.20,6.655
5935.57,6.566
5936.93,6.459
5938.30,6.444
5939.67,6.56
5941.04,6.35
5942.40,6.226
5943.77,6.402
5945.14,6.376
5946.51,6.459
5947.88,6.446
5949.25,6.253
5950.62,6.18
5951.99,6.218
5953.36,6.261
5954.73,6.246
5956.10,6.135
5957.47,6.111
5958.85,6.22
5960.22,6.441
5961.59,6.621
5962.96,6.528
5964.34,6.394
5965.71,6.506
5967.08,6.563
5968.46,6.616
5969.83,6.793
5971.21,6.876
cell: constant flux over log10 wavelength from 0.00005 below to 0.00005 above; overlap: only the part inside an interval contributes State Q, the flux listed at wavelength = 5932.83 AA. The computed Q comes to 6.497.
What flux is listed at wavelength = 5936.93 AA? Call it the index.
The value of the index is 6.459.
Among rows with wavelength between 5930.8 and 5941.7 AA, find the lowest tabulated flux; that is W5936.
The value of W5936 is 6.282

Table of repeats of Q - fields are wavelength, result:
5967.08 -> 6.563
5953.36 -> 6.261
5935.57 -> 6.566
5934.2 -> 6.655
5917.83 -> 5.923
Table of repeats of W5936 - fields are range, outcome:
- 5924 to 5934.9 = 5.663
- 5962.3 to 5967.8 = 6.394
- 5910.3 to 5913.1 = 5.668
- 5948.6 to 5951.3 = 6.18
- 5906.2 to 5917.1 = 5.366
